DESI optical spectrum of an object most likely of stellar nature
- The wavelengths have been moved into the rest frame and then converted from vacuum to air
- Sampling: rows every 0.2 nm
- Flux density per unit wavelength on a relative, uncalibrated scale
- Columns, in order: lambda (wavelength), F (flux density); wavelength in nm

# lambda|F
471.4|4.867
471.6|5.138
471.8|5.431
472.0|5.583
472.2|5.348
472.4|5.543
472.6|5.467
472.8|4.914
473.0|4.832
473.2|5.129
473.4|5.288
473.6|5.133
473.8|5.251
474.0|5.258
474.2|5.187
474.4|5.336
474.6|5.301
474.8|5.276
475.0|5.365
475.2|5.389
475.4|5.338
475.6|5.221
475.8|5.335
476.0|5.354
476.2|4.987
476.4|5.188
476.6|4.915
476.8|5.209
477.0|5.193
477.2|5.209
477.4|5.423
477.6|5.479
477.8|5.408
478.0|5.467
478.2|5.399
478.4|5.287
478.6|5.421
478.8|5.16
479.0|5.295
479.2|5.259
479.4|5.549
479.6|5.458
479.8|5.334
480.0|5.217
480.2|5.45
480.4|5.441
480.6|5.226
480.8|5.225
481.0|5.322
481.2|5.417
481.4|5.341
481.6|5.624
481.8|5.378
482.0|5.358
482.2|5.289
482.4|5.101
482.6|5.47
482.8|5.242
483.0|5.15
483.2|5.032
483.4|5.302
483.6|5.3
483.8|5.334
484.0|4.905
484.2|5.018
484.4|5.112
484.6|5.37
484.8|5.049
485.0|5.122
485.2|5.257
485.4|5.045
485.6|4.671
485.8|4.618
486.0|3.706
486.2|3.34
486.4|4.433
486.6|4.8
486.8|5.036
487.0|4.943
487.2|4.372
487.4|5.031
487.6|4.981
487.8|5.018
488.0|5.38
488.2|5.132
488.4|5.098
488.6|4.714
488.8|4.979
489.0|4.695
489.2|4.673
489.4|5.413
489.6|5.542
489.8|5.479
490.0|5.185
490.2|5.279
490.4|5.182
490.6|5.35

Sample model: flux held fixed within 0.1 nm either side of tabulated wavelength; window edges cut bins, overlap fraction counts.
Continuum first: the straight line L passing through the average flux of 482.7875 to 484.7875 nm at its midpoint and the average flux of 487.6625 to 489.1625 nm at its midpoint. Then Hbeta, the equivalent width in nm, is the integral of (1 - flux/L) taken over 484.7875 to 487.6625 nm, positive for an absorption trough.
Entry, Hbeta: 0.22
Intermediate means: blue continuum 5.17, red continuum 4.99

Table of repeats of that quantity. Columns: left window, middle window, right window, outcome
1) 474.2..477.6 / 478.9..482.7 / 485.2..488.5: -0.25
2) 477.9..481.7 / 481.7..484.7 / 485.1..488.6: -0.09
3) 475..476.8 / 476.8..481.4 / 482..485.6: -0.12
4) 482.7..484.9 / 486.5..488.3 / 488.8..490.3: 0.07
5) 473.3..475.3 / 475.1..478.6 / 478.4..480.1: 0.01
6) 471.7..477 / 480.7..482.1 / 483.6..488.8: -0.10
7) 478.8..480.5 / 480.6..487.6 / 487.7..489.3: 0.19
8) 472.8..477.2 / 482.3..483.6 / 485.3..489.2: -0.09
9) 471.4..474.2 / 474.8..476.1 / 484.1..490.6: -0.04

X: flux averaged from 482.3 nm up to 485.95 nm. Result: 5.1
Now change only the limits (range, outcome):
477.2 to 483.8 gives 5.34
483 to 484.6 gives 5.16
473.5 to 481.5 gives 5.3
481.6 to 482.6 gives 5.33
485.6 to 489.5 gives 4.75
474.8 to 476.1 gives 5.33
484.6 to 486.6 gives 4.63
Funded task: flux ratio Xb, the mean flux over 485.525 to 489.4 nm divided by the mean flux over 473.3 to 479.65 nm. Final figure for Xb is 0.90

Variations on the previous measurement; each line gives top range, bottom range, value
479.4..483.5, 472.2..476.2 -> 1.01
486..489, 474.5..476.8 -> 0.91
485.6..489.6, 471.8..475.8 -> 0.90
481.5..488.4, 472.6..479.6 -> 0.95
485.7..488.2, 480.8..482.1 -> 0.86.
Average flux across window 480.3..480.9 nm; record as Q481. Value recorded 5.3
